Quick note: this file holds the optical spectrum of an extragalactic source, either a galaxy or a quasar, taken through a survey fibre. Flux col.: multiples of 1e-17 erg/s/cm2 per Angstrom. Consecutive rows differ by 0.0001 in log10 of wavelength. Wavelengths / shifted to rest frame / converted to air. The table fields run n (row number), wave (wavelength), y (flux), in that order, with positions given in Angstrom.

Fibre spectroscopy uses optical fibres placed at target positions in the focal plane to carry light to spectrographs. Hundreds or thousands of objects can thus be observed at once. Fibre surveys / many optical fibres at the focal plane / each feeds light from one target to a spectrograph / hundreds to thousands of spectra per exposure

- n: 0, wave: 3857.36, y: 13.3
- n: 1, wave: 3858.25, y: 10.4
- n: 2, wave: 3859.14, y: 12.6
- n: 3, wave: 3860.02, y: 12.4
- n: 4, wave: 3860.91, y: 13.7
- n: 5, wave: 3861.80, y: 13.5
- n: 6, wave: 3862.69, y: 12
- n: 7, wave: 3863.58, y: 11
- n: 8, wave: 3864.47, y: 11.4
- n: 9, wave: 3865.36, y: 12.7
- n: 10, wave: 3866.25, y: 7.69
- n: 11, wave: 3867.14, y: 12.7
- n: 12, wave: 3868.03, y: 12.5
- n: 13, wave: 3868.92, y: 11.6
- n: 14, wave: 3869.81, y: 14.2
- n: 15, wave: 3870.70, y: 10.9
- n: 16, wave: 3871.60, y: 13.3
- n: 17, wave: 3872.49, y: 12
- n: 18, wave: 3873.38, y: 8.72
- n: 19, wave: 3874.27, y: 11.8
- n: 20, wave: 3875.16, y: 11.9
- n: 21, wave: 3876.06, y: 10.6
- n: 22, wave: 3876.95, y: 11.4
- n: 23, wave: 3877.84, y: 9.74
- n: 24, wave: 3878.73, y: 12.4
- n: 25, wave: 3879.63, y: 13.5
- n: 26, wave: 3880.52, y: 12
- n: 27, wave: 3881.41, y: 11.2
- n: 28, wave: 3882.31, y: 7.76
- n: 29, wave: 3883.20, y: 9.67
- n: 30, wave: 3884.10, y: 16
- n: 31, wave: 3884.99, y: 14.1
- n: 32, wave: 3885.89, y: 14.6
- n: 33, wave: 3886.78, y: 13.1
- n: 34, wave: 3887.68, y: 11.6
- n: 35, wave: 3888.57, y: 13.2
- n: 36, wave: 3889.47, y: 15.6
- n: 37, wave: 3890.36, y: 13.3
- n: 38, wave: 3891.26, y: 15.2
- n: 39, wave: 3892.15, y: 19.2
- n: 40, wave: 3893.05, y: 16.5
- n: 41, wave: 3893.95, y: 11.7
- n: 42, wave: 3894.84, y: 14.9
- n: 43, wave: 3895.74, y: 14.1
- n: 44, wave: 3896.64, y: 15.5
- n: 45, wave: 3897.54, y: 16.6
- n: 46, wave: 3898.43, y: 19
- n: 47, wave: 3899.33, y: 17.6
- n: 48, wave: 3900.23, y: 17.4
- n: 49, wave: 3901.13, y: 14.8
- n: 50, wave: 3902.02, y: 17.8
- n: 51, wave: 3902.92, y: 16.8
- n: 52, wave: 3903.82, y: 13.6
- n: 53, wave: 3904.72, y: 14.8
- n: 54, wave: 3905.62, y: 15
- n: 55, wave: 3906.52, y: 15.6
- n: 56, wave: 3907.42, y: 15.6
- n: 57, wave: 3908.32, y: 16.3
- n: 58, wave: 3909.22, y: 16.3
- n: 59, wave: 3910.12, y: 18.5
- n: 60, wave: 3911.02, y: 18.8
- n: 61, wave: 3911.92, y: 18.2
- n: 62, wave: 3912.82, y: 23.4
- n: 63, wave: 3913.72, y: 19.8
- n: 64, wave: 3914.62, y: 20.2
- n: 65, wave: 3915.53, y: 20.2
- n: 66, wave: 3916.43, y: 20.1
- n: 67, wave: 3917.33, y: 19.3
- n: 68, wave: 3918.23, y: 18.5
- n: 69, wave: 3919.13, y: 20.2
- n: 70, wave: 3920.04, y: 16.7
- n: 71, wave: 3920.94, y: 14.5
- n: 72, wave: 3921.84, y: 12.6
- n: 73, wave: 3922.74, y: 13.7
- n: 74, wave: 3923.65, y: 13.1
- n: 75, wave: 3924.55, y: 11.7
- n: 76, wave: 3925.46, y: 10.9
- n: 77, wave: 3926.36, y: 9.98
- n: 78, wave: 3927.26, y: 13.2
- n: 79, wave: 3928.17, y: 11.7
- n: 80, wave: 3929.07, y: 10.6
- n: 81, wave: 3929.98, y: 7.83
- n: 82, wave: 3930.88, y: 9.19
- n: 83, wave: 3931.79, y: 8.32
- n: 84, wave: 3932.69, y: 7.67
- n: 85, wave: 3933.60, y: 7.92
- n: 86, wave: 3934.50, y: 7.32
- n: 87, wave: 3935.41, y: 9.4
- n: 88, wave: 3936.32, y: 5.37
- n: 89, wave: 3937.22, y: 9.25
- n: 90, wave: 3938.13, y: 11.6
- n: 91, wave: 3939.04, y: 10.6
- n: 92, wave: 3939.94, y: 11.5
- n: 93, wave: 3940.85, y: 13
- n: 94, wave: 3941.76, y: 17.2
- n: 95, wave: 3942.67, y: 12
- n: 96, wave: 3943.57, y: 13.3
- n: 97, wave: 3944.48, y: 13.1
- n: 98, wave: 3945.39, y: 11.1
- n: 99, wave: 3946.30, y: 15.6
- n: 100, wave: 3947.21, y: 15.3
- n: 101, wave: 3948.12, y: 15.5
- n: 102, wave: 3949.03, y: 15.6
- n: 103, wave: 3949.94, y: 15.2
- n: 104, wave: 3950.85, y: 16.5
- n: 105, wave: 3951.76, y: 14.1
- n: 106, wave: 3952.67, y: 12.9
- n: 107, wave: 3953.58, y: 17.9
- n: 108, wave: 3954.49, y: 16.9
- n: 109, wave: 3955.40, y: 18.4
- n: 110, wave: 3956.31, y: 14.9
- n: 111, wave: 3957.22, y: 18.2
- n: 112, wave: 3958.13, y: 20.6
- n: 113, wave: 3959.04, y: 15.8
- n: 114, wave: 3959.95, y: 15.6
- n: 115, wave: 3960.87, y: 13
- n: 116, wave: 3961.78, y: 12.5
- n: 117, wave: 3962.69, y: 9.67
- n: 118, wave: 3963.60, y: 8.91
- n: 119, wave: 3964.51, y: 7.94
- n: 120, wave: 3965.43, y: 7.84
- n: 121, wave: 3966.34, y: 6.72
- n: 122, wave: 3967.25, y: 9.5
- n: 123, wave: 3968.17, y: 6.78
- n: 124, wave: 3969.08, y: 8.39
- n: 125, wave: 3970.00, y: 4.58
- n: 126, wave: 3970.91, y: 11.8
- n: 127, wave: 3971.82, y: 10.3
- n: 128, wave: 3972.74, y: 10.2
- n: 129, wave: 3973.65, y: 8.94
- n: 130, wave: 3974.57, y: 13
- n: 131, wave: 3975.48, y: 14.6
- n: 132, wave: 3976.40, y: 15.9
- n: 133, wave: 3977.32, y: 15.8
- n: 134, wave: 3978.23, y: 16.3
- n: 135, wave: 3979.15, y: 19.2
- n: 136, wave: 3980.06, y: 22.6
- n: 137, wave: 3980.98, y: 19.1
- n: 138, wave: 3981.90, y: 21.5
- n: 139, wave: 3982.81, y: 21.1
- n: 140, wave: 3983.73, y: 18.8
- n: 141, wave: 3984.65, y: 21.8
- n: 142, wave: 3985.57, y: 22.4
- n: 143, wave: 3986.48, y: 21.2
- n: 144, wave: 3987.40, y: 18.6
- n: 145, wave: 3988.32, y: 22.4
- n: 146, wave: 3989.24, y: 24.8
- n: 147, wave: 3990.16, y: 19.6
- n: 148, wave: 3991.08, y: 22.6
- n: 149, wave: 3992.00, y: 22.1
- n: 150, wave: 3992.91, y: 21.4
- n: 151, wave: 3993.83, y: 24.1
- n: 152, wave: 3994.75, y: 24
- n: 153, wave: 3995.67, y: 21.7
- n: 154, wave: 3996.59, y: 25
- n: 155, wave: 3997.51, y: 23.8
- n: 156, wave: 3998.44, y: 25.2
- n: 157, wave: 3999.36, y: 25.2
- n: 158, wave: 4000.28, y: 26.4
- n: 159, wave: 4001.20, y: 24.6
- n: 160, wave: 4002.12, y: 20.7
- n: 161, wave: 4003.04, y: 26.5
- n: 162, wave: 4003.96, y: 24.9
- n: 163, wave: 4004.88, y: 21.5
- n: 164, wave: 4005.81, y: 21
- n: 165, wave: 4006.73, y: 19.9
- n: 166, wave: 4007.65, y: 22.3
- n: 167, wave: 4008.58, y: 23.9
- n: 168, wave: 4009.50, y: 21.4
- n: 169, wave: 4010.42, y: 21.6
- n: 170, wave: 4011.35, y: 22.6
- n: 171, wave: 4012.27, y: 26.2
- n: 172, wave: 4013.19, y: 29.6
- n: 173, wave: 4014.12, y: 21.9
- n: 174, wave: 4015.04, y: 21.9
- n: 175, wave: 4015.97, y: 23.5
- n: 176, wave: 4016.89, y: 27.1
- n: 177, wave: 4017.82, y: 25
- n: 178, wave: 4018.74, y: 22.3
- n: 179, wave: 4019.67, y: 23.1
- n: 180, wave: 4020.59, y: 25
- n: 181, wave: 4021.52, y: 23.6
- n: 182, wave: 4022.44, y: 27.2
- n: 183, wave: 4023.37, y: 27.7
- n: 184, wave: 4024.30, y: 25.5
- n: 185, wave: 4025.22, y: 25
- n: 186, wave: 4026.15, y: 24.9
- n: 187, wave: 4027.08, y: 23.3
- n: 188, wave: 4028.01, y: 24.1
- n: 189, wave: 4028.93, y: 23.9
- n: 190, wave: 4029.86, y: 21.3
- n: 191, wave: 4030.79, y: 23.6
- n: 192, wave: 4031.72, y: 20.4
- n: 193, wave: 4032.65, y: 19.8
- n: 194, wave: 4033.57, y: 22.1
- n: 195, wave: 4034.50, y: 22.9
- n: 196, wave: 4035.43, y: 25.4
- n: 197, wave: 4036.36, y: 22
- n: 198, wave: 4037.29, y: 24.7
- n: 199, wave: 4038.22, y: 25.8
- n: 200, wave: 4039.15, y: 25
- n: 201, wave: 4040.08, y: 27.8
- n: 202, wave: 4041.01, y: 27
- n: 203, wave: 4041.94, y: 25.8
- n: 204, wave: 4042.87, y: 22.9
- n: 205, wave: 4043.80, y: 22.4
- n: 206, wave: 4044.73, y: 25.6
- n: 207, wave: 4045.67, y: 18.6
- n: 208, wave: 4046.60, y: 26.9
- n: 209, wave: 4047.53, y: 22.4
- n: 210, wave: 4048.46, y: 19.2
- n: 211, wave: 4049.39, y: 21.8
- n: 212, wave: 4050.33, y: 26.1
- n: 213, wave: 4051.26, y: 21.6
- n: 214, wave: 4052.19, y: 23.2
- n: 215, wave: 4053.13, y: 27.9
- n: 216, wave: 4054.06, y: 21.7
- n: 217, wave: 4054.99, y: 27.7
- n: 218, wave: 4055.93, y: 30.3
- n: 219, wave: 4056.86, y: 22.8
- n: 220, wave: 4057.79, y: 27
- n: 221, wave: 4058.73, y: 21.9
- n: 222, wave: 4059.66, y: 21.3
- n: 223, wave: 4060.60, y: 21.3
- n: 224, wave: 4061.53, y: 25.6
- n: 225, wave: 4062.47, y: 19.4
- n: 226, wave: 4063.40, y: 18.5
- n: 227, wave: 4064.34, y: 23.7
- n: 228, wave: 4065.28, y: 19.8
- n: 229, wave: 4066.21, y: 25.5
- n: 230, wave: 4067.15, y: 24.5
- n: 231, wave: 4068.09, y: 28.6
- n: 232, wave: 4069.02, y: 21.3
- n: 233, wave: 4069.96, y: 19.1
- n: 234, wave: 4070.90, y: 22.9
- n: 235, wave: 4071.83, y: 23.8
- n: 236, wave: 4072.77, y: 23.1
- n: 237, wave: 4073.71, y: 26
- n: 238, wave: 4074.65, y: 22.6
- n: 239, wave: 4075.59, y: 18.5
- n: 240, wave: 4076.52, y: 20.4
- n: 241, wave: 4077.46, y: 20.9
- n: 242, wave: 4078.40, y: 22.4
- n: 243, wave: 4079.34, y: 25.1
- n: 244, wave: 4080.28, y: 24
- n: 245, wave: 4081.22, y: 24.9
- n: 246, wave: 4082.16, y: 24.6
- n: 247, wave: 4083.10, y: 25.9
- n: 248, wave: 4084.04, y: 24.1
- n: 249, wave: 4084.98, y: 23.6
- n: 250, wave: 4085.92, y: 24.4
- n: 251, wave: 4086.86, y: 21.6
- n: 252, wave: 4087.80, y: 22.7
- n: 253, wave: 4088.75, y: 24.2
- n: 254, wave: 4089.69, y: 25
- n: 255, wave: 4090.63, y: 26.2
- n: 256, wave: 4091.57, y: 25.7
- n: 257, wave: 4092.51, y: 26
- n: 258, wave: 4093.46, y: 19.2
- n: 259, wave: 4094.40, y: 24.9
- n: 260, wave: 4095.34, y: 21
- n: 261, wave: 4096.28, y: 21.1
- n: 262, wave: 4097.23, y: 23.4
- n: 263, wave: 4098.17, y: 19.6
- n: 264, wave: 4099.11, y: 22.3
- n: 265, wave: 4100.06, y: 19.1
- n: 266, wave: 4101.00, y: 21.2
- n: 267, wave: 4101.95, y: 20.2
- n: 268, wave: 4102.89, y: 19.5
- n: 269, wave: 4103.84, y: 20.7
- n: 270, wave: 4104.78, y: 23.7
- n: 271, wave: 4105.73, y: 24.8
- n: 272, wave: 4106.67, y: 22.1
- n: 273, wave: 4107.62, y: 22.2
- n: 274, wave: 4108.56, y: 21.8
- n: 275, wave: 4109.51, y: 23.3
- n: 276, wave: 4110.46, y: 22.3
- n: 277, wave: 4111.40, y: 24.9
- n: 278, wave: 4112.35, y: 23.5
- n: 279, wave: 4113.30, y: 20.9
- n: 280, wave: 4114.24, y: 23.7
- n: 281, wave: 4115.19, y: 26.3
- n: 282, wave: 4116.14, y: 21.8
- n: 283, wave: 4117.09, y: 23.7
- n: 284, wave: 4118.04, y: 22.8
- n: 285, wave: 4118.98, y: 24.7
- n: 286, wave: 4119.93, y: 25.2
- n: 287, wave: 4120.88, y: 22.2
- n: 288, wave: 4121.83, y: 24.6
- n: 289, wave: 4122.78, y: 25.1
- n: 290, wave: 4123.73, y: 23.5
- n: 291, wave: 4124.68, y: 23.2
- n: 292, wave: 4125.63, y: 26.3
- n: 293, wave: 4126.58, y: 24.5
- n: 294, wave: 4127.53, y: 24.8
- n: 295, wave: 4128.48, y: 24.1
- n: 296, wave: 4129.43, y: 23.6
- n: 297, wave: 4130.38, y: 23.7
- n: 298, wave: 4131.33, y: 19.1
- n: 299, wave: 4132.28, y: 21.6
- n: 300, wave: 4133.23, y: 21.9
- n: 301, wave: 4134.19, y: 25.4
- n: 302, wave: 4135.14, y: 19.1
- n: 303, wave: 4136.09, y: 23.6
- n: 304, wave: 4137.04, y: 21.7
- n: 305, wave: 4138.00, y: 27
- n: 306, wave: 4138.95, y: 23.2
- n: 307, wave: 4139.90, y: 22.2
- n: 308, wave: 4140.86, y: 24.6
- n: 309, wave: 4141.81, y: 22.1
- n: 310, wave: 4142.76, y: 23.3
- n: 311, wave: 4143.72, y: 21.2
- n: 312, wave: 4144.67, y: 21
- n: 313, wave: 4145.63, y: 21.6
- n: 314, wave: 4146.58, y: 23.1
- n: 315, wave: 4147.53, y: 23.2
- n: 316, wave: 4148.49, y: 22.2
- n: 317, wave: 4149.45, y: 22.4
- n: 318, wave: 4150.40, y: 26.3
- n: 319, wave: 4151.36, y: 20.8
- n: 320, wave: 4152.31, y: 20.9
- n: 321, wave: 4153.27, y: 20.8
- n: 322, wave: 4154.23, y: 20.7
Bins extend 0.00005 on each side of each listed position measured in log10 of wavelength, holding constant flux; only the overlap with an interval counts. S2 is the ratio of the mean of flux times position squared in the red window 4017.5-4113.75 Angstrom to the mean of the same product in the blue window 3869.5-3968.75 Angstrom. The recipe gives 1.83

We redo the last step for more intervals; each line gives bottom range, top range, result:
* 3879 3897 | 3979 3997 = 1.68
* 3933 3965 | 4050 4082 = 1.87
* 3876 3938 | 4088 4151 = 1.81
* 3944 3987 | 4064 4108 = 1.67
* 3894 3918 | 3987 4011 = 1.39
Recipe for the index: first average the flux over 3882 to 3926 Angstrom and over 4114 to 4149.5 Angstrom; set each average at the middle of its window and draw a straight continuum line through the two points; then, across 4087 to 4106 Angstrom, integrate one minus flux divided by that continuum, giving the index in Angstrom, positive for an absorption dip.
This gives -0.3 Angstrom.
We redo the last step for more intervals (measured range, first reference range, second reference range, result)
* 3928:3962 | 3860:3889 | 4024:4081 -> 7.43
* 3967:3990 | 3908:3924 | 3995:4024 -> 6.21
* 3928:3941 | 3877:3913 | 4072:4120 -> 5.69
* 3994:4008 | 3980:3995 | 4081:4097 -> -1.05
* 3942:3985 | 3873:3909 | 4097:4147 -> 6.79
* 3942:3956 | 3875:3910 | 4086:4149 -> 1.33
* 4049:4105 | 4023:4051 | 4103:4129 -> 1.33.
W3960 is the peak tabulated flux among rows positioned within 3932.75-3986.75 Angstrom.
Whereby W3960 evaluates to 22.6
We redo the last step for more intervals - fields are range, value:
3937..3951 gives 17.2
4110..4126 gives 26.3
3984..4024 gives 29.6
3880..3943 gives 23.4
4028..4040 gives 25.8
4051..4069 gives 30.3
